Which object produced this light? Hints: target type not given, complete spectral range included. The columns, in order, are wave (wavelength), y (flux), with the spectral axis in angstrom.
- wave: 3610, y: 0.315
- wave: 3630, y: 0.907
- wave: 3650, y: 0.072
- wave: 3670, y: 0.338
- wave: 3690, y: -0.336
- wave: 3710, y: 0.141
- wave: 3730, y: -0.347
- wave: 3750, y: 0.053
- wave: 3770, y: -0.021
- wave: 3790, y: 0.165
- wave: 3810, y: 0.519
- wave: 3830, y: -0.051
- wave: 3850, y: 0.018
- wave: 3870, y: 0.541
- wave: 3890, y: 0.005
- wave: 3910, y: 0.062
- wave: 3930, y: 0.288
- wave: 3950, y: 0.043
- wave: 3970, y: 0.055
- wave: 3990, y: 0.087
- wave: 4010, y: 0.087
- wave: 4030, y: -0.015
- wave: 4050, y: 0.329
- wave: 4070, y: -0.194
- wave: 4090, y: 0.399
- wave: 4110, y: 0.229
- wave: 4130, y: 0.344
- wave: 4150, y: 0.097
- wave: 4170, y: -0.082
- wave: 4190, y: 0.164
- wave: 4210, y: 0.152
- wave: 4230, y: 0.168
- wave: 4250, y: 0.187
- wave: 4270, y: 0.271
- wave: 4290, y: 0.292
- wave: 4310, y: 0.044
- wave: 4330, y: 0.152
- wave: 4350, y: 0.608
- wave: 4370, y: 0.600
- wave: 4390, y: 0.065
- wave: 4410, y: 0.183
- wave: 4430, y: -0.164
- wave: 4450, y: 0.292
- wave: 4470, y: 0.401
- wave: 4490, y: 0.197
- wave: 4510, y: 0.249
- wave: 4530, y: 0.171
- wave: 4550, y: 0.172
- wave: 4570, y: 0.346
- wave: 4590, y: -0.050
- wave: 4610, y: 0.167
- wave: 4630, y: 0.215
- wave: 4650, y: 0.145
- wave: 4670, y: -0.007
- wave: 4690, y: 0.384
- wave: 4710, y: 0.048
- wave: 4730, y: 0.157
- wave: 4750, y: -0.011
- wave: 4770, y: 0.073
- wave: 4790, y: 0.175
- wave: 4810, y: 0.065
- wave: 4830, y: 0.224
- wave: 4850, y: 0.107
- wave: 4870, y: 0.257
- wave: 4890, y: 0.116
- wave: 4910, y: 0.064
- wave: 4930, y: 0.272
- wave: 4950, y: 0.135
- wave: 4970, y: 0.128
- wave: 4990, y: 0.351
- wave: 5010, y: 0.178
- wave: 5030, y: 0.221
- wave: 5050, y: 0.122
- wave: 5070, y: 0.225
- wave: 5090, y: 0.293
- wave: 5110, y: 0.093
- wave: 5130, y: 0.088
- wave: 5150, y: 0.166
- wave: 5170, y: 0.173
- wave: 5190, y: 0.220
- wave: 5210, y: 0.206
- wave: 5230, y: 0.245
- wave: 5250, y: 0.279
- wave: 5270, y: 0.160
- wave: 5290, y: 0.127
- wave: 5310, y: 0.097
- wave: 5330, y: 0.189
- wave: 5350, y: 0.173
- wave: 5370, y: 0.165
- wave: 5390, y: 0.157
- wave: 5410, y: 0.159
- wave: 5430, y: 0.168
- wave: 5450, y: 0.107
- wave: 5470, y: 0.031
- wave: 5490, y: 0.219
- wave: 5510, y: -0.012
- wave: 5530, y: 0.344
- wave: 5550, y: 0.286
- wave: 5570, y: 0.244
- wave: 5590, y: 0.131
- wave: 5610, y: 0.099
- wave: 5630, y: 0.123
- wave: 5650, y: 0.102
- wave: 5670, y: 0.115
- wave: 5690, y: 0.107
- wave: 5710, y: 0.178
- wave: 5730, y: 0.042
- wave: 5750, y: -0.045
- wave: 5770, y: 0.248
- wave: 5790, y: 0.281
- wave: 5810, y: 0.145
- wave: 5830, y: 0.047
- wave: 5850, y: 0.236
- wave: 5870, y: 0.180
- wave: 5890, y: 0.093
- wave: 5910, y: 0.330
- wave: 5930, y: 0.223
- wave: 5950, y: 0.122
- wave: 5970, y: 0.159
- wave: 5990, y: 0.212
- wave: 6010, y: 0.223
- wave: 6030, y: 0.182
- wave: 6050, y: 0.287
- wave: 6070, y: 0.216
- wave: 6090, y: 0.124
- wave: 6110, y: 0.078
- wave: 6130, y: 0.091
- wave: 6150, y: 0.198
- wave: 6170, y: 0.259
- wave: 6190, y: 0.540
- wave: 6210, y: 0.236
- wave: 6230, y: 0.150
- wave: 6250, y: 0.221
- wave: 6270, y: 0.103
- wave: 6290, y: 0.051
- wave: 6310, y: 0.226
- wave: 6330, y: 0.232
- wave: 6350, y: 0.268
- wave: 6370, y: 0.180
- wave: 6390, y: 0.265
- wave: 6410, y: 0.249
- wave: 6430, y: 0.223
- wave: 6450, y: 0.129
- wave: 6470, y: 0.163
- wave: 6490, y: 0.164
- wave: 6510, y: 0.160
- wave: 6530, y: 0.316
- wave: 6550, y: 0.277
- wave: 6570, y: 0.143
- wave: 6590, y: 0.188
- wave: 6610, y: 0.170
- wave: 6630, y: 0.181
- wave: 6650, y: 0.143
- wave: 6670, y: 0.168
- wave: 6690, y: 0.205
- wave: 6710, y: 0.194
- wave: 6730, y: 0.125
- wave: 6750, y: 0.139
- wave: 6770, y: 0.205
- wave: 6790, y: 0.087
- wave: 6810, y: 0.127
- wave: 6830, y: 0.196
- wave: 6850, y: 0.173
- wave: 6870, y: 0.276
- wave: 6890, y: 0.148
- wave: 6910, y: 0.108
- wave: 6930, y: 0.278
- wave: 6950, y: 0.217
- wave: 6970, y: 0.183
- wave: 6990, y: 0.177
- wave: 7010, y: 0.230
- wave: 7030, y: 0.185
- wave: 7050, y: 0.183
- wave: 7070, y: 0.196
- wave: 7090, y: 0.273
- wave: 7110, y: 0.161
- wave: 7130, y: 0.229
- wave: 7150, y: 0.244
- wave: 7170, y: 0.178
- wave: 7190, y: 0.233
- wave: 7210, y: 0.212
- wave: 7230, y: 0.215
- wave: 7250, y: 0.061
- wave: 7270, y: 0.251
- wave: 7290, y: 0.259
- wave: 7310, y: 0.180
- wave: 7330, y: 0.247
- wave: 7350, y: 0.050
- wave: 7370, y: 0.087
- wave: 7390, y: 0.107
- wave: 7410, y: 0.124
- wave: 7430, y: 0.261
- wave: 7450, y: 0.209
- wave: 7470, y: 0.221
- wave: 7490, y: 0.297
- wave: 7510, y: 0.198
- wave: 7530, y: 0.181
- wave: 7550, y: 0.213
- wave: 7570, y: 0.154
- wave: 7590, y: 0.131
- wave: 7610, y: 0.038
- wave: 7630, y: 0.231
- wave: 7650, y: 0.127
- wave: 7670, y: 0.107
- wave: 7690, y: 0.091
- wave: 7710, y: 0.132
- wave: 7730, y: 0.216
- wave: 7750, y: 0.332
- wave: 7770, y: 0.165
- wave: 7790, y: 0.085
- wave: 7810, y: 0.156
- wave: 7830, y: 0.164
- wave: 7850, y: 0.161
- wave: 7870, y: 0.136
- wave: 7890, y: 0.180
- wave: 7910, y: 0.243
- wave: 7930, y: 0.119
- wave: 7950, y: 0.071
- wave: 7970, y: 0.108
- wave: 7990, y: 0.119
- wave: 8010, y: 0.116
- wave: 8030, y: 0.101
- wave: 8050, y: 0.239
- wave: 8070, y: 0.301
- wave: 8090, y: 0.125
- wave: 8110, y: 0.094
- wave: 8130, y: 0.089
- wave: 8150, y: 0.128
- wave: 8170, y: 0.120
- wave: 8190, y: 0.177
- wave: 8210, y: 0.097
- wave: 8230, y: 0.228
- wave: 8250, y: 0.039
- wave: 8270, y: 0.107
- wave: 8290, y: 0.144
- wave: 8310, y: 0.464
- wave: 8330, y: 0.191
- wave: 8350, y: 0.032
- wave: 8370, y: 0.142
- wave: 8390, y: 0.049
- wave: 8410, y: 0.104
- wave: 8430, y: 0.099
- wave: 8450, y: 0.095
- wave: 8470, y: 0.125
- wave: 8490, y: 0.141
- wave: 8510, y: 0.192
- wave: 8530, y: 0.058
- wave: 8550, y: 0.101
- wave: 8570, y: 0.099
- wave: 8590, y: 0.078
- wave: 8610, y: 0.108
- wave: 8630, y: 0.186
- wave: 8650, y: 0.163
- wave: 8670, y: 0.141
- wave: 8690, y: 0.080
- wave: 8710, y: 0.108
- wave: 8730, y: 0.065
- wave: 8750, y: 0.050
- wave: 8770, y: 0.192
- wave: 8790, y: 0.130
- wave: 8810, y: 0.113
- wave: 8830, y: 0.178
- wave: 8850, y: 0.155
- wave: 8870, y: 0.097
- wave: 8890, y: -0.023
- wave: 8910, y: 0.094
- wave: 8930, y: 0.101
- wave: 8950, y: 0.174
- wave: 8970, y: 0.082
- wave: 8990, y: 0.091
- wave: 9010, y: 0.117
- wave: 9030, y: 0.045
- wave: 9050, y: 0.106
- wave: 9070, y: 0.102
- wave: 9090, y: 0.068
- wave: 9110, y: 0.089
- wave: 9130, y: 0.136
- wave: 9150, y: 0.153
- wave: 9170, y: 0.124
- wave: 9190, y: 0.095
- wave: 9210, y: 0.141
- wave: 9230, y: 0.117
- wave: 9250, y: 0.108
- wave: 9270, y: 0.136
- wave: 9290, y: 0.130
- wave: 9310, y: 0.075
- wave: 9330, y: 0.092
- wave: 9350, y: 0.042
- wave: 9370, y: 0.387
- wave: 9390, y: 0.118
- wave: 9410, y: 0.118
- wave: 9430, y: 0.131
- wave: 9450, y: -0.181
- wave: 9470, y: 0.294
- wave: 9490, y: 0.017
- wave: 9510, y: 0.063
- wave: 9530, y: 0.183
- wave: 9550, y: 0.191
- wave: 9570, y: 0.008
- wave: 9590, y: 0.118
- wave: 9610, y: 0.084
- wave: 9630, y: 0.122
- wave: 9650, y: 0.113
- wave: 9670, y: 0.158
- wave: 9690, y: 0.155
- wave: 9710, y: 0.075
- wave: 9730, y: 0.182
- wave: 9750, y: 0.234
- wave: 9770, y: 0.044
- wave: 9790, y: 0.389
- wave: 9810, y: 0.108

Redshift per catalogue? 0.658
